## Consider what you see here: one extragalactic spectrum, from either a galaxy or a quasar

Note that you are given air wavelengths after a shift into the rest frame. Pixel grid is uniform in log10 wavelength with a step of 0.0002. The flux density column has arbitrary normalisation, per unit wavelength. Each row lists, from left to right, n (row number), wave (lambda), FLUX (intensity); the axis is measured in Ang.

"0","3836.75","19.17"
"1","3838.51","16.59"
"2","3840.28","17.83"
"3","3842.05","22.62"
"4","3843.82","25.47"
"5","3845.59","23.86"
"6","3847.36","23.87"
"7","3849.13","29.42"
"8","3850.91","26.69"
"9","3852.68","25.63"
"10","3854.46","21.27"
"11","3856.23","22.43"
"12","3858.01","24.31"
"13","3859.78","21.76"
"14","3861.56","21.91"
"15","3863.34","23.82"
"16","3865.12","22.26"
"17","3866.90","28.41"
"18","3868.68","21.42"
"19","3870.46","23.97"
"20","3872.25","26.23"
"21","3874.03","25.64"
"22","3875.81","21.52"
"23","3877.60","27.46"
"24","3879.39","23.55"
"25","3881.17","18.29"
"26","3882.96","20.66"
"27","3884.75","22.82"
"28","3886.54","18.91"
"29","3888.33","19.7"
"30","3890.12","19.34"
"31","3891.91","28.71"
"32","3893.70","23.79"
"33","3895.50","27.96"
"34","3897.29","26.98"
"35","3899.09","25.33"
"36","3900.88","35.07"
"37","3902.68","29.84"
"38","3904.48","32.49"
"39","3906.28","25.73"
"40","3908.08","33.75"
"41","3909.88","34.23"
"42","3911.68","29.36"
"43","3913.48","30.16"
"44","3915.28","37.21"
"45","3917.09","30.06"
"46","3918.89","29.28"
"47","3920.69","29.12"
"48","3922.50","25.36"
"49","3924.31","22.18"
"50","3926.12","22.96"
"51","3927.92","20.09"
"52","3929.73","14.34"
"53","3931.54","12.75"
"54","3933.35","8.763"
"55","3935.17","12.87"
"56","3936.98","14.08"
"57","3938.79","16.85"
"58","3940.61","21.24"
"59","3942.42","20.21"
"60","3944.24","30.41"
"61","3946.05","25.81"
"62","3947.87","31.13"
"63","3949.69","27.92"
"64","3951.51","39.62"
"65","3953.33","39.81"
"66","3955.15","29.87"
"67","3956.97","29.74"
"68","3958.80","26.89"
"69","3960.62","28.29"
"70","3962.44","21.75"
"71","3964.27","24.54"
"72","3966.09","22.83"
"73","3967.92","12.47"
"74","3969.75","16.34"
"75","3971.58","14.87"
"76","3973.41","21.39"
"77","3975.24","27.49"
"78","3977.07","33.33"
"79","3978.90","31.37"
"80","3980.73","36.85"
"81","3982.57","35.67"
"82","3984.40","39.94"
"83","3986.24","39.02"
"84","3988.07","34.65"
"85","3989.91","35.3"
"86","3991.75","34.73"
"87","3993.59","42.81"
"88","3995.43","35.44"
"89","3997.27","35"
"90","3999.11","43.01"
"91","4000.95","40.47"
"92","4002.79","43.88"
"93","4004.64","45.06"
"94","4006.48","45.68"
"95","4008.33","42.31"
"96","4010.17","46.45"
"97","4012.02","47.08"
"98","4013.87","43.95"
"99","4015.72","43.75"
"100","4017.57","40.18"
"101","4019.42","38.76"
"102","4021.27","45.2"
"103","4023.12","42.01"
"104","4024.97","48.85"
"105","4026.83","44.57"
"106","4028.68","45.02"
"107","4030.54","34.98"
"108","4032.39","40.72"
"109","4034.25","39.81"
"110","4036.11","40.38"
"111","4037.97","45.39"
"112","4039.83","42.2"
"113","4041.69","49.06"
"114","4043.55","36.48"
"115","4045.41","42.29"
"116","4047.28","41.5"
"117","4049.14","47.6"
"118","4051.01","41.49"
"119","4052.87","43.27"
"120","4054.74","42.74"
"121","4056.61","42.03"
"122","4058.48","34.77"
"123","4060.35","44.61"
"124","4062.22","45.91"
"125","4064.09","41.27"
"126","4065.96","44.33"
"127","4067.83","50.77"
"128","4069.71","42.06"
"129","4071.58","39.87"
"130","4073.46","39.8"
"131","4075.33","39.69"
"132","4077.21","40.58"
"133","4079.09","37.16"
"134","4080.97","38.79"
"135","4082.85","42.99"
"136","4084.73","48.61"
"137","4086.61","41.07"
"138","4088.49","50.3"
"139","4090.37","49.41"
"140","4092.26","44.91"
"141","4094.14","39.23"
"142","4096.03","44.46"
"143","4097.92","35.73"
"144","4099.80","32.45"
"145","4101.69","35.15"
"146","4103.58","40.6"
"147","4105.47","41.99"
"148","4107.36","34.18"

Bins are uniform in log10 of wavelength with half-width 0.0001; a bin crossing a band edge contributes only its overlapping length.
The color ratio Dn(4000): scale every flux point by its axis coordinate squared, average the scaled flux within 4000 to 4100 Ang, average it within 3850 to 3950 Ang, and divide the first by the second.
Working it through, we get 1.9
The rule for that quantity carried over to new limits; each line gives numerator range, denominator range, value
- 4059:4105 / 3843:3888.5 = 1.99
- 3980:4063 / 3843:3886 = 1.89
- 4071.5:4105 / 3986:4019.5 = 1.05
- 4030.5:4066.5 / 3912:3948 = 1.98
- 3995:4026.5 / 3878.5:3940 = 1.87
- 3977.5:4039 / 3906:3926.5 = 1.46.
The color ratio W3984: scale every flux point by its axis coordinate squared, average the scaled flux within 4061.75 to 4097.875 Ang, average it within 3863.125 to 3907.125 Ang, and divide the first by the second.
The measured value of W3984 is 1.91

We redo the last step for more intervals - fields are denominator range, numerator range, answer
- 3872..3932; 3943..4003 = 1.26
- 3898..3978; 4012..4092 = 1.79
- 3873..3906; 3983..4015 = 1.73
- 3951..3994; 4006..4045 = 1.48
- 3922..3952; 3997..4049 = 2.10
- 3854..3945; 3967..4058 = 1.71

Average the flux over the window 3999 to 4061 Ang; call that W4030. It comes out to 42.8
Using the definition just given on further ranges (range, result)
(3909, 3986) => 25.8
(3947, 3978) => 26.4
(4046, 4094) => 43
